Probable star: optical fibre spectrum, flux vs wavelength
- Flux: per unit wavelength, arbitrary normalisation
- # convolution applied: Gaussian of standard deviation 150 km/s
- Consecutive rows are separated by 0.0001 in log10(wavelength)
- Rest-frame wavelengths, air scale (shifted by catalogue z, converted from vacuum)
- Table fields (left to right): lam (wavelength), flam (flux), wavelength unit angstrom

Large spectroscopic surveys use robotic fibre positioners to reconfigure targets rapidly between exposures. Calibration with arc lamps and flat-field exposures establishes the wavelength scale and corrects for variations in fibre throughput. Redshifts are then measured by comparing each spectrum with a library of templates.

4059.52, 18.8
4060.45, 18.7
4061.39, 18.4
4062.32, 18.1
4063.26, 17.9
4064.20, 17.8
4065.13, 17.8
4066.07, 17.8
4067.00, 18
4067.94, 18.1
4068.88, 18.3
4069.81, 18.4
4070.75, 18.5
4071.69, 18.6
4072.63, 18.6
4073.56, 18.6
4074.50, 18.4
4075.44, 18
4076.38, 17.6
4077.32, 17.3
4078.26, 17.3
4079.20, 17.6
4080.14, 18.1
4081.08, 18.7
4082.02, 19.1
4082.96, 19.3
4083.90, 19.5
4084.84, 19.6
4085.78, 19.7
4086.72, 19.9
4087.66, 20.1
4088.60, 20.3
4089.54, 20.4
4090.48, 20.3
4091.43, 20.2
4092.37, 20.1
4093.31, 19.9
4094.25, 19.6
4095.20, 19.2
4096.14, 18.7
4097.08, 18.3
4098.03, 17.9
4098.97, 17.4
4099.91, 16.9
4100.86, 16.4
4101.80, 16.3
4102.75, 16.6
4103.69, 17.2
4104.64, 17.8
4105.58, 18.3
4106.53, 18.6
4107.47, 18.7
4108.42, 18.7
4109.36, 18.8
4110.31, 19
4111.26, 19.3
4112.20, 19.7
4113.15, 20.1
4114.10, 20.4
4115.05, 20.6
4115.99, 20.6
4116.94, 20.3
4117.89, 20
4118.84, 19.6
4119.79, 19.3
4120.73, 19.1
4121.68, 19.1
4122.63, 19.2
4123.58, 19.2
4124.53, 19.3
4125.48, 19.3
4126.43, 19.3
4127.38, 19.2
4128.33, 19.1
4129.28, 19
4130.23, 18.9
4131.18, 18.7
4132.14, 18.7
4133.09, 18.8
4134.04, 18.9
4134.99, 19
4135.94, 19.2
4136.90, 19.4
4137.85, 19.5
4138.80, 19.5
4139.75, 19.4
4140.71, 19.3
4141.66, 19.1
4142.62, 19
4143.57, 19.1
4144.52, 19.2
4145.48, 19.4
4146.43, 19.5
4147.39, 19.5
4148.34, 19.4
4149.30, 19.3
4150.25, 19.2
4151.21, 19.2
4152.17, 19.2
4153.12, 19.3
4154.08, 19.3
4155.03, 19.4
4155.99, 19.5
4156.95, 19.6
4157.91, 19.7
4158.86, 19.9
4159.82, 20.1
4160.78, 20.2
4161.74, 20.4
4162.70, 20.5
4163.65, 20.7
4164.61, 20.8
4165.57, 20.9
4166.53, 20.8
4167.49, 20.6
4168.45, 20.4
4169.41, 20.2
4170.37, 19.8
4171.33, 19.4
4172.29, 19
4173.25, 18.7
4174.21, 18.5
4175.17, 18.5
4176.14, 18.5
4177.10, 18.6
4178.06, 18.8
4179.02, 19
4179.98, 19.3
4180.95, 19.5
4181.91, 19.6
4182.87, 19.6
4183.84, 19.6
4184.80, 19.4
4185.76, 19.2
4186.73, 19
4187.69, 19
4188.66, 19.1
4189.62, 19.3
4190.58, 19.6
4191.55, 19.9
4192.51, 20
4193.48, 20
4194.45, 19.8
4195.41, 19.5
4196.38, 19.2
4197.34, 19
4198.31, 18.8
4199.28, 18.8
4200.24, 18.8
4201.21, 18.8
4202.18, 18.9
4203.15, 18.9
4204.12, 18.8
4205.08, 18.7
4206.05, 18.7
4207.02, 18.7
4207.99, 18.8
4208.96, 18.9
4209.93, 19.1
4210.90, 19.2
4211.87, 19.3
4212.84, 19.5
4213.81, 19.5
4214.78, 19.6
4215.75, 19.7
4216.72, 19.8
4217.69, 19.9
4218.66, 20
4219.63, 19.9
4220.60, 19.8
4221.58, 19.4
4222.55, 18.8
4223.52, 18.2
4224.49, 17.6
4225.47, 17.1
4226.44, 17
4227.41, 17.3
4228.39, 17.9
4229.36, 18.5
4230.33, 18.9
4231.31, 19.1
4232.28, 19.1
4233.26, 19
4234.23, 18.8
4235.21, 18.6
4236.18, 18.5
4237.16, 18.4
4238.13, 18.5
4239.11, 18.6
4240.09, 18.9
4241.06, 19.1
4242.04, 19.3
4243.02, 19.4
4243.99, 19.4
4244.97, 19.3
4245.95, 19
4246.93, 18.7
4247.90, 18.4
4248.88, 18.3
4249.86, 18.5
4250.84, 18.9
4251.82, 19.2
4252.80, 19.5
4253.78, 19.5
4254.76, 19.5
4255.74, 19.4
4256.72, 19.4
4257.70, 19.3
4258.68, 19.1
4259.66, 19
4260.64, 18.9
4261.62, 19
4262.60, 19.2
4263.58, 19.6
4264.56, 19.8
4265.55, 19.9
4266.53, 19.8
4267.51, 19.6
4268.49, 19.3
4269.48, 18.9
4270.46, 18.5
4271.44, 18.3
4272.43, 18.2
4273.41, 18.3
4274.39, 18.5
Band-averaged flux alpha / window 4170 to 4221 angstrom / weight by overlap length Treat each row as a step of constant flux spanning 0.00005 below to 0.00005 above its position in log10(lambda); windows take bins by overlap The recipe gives 19.2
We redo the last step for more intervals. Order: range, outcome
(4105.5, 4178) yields 19.4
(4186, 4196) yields 19.5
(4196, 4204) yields 18.9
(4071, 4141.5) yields 19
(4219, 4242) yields 18.6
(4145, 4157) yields 19.4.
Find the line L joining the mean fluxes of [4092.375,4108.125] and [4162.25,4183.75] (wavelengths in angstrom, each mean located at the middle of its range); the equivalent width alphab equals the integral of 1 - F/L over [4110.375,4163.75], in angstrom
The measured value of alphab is -1.8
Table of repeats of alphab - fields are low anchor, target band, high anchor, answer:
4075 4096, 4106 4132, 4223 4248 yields -0.5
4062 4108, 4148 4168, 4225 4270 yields -1.3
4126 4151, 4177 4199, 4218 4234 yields -0.6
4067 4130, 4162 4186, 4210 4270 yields -0.8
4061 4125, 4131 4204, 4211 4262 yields -2.1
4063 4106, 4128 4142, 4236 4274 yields -0.3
